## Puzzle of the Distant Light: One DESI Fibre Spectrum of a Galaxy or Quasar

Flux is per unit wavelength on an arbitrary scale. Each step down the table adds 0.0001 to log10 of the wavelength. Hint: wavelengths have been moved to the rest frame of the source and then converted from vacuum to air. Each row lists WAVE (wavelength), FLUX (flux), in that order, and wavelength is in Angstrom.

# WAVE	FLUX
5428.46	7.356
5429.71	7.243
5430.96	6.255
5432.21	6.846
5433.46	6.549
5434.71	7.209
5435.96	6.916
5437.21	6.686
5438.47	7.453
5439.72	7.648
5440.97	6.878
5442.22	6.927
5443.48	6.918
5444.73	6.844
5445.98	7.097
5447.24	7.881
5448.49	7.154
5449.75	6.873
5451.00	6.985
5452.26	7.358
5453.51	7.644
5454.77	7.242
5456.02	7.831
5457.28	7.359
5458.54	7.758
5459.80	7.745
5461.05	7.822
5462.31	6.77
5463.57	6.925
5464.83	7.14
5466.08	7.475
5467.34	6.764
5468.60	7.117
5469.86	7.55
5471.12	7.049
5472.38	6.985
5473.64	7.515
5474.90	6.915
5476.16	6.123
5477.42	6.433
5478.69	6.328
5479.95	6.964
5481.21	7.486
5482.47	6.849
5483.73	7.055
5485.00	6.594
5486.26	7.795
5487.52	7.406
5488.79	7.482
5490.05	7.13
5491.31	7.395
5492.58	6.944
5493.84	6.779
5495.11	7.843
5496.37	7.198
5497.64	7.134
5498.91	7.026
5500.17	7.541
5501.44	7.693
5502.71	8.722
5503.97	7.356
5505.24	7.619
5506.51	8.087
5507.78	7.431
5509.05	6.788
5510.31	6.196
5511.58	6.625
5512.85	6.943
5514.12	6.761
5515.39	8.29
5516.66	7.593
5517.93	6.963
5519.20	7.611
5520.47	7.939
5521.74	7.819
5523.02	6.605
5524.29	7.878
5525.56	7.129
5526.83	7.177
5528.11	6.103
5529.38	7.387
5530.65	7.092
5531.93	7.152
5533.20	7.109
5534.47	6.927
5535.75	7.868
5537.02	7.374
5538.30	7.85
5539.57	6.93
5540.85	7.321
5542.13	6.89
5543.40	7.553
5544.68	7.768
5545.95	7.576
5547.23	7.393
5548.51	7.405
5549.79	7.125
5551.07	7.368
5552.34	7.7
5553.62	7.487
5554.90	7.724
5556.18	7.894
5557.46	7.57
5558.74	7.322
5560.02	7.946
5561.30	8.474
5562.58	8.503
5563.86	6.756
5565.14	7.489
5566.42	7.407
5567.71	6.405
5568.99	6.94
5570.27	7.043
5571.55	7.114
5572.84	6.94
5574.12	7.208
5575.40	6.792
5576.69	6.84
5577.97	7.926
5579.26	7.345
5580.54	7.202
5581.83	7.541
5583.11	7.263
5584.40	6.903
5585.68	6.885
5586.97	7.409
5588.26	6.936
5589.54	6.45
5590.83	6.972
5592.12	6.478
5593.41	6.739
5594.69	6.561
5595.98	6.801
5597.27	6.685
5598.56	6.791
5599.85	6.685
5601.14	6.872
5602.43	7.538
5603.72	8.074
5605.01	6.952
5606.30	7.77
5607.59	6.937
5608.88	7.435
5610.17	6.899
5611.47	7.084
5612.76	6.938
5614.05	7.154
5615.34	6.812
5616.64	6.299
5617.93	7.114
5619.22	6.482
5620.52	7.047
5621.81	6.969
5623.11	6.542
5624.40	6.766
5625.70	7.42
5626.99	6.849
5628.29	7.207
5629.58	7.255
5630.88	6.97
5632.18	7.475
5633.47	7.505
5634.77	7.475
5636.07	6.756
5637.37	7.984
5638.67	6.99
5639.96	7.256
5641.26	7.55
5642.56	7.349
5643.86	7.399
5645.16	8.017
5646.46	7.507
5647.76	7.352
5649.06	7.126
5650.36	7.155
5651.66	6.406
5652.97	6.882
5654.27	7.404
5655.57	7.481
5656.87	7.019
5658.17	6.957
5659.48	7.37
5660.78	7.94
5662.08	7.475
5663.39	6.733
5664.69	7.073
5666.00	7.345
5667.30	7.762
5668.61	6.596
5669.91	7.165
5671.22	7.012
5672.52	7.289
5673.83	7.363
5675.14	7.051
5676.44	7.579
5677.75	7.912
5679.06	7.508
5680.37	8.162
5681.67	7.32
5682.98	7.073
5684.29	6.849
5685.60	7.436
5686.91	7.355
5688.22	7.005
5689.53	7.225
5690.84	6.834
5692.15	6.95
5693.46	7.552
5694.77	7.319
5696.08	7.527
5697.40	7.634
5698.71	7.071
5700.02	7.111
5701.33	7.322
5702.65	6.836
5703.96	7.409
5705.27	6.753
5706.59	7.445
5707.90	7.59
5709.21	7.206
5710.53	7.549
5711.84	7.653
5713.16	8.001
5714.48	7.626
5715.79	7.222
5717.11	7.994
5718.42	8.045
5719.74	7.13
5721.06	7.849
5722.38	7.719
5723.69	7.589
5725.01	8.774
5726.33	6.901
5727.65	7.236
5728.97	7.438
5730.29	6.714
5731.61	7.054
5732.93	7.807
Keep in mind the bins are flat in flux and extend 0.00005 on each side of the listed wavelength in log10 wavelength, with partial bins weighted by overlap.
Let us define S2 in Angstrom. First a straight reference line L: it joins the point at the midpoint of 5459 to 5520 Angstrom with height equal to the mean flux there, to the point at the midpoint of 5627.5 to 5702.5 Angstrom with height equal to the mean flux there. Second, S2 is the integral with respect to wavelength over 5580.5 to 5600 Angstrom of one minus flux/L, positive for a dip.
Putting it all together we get 1.0 Angstrom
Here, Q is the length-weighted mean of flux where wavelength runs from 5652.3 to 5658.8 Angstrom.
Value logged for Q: 7.15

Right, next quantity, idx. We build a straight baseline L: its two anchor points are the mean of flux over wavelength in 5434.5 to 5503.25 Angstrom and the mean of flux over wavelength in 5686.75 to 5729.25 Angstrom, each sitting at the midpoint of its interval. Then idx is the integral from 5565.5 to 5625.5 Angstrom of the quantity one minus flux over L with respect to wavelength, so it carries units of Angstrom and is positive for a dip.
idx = 2.6 Angstrom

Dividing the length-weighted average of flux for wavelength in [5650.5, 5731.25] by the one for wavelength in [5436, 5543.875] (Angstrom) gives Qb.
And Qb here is 1.0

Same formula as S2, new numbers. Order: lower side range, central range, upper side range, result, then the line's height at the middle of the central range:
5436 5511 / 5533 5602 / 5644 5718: 0.3 Angstrom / 7.26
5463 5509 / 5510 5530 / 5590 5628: -0.2 Angstrom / 7.14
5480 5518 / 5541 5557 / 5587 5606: -0.9 Angstrom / 7.11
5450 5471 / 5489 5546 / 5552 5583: 0.4 Angstrom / 7.36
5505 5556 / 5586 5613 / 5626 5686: 1.1 Angstrom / 7.3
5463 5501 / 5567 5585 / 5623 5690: 0.2 Angstrom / 7.19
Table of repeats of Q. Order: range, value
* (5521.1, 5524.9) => 7.42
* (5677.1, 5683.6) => 7.6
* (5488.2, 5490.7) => 7.33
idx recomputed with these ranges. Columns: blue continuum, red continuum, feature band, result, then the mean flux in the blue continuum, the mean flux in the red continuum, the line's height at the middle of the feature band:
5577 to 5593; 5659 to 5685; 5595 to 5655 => 0.6 Angstrom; 7.1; 7.33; 7.2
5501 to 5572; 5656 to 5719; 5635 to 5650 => -0.1 Angstrom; 7.38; 7.34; 7.35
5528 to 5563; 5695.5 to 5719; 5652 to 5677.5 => 0.7 Angstrom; 7.47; 7.44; 7.45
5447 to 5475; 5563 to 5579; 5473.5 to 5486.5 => 0.7 Angstrom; 7.3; 7.1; 7.26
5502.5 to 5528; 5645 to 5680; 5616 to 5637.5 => 0.7 Angstrom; 7.33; 7.27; 7.29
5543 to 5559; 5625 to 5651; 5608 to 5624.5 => 1.1 Angstrom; 7.53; 7.33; 7.38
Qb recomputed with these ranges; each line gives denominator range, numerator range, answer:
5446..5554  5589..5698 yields 0.99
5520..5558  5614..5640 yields 0.96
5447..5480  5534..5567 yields 1.05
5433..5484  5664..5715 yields 1.03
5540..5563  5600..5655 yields 0.94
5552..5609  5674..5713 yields 1.02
